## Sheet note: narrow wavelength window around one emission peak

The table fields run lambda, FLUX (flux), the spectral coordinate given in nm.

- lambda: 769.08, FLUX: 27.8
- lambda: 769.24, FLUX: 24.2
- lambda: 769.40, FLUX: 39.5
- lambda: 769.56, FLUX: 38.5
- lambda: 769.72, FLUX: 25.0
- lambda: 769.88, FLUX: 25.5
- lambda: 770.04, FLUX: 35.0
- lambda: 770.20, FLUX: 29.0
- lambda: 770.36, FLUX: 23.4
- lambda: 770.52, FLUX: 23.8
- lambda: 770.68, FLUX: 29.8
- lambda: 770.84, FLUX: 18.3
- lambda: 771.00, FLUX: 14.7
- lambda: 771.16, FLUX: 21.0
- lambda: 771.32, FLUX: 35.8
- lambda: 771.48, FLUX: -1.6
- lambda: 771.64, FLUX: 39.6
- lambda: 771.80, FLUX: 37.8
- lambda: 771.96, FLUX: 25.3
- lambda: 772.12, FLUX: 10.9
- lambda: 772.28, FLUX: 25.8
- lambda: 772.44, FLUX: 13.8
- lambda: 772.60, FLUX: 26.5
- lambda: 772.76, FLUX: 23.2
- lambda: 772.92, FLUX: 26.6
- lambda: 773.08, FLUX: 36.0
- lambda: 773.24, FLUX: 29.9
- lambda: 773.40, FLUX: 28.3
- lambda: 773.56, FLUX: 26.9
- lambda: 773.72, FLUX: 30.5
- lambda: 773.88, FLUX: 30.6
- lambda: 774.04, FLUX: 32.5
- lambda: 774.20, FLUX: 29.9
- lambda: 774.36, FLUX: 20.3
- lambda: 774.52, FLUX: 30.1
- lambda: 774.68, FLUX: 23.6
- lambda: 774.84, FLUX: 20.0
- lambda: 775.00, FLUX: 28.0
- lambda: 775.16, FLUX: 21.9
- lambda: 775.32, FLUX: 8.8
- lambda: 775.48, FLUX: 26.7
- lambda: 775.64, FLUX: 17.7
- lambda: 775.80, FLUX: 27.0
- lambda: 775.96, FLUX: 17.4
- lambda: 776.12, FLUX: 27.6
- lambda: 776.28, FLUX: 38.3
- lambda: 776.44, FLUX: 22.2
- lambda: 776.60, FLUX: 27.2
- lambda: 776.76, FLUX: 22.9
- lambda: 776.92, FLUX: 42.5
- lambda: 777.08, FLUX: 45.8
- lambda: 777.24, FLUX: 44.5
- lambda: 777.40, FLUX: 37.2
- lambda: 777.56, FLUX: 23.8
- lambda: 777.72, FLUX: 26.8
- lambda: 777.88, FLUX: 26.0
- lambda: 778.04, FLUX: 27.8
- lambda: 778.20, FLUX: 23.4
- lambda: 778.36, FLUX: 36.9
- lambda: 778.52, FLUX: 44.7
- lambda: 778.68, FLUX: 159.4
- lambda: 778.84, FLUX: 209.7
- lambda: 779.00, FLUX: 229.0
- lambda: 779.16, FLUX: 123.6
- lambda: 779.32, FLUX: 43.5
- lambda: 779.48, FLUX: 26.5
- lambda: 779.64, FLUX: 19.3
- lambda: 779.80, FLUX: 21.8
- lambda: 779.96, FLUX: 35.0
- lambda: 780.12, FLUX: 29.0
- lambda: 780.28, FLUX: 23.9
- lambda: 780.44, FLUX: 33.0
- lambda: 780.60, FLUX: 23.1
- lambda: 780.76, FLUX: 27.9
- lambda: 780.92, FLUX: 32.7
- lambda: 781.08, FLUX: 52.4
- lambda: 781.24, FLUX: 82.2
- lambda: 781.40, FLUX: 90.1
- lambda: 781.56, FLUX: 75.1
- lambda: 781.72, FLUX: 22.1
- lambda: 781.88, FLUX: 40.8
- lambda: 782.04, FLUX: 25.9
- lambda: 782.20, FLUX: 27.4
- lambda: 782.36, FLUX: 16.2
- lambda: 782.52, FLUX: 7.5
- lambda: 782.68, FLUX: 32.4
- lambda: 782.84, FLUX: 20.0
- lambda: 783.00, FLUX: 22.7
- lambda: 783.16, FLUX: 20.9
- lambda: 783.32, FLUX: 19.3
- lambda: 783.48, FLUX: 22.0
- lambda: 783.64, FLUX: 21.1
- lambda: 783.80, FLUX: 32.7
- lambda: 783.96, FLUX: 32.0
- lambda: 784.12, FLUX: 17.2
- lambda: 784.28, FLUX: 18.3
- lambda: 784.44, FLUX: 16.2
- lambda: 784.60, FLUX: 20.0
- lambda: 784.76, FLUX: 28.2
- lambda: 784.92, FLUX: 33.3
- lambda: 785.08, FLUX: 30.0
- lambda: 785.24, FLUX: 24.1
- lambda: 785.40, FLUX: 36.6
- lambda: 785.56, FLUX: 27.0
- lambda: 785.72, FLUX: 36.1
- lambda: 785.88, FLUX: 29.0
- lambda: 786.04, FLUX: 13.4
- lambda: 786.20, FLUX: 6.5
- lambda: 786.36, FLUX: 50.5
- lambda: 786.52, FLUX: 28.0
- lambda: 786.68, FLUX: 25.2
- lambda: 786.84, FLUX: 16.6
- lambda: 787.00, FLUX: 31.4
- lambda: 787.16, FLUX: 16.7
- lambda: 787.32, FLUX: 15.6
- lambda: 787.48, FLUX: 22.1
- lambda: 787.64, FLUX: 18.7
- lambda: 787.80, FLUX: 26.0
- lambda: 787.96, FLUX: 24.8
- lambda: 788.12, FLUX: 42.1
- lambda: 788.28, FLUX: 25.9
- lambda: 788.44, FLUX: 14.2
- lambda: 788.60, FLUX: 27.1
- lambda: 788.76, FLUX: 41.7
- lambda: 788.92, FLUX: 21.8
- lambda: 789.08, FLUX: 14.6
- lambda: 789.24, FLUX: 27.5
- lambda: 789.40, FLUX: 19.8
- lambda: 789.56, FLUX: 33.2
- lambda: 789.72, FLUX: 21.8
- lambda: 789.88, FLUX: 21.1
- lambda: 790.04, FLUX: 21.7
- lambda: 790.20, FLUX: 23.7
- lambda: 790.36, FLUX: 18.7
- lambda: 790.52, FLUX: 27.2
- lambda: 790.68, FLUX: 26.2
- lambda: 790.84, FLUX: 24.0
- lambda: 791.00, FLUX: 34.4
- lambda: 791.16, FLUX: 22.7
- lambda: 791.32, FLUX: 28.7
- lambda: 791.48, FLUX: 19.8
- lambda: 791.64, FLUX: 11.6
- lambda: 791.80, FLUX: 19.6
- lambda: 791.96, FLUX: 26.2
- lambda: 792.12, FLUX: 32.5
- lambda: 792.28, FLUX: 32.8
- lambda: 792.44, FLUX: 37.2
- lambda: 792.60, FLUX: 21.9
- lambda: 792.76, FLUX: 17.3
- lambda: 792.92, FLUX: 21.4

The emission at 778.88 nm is Halpha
